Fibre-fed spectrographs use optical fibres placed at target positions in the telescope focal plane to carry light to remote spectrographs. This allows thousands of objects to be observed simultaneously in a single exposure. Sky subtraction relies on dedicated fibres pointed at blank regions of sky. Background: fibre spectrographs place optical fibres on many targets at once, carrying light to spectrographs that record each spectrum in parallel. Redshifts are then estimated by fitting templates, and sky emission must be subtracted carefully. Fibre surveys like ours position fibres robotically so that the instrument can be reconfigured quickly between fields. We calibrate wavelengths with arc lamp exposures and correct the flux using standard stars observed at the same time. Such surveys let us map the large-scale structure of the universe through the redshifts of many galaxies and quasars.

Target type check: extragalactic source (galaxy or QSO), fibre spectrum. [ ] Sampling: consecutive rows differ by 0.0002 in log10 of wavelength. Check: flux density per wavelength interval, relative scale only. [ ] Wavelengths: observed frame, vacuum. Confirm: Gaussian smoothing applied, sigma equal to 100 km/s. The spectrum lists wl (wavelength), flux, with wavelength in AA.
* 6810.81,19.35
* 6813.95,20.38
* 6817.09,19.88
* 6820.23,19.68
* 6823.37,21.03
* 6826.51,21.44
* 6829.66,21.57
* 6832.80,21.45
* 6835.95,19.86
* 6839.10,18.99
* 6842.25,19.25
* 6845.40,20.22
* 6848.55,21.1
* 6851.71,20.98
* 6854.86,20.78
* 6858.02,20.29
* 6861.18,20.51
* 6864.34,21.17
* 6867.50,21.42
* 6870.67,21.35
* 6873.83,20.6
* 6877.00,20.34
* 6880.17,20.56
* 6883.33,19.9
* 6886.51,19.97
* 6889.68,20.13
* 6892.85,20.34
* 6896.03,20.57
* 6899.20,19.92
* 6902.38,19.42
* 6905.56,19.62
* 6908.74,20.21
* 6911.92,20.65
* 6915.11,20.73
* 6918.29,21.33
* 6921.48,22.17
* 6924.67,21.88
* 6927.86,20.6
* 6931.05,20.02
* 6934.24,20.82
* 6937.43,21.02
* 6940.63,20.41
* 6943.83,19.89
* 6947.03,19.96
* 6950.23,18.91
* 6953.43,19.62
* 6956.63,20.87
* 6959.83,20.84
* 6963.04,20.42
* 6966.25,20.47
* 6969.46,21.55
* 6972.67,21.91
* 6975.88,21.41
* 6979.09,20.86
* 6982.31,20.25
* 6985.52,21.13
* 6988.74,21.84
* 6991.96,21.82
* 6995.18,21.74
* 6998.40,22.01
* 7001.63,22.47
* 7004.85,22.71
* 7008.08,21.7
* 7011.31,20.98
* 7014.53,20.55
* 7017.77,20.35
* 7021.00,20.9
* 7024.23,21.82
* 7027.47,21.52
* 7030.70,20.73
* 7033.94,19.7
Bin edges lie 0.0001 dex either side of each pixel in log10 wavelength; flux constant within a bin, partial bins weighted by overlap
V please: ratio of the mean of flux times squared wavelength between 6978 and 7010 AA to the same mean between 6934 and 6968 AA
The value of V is 1.1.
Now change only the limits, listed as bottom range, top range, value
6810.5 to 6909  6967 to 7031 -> 1.09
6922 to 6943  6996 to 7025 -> 1.06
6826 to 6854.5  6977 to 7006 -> 1.10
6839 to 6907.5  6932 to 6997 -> 1.05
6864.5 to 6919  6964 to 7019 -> 1.08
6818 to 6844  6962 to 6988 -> 1.08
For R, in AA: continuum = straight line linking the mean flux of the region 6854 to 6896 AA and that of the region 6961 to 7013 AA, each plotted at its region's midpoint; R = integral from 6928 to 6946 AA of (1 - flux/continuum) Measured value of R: 0.5 AA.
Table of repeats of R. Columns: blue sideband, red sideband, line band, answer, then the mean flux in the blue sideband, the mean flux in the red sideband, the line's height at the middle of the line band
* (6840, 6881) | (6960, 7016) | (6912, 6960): 1.09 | 20.6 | 21.4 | 21.1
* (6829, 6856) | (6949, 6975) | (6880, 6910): 0.70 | 20.4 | 20.6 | 20.5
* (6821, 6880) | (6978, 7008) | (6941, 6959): 1.21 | 20.7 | 21.7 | 21.4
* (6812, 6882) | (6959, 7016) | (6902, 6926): 0.18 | 20.6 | 21.4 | 21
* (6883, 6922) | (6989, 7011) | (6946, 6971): 1.12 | 20.3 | 22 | 21.3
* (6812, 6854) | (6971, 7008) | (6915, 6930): -0.16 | 20.4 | 21.7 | 21.1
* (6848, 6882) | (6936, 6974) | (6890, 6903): 0.36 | 20.8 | 20.5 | 20.7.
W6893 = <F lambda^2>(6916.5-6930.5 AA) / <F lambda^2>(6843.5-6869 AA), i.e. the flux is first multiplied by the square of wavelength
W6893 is 1.0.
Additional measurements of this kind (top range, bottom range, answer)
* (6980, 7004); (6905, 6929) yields 1.05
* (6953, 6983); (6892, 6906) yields 1.07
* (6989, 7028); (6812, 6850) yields 1.11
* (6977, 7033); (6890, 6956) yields 1.07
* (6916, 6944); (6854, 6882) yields 1.03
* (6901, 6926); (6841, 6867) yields 1.03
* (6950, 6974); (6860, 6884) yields 1.02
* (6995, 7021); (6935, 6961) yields 1.08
